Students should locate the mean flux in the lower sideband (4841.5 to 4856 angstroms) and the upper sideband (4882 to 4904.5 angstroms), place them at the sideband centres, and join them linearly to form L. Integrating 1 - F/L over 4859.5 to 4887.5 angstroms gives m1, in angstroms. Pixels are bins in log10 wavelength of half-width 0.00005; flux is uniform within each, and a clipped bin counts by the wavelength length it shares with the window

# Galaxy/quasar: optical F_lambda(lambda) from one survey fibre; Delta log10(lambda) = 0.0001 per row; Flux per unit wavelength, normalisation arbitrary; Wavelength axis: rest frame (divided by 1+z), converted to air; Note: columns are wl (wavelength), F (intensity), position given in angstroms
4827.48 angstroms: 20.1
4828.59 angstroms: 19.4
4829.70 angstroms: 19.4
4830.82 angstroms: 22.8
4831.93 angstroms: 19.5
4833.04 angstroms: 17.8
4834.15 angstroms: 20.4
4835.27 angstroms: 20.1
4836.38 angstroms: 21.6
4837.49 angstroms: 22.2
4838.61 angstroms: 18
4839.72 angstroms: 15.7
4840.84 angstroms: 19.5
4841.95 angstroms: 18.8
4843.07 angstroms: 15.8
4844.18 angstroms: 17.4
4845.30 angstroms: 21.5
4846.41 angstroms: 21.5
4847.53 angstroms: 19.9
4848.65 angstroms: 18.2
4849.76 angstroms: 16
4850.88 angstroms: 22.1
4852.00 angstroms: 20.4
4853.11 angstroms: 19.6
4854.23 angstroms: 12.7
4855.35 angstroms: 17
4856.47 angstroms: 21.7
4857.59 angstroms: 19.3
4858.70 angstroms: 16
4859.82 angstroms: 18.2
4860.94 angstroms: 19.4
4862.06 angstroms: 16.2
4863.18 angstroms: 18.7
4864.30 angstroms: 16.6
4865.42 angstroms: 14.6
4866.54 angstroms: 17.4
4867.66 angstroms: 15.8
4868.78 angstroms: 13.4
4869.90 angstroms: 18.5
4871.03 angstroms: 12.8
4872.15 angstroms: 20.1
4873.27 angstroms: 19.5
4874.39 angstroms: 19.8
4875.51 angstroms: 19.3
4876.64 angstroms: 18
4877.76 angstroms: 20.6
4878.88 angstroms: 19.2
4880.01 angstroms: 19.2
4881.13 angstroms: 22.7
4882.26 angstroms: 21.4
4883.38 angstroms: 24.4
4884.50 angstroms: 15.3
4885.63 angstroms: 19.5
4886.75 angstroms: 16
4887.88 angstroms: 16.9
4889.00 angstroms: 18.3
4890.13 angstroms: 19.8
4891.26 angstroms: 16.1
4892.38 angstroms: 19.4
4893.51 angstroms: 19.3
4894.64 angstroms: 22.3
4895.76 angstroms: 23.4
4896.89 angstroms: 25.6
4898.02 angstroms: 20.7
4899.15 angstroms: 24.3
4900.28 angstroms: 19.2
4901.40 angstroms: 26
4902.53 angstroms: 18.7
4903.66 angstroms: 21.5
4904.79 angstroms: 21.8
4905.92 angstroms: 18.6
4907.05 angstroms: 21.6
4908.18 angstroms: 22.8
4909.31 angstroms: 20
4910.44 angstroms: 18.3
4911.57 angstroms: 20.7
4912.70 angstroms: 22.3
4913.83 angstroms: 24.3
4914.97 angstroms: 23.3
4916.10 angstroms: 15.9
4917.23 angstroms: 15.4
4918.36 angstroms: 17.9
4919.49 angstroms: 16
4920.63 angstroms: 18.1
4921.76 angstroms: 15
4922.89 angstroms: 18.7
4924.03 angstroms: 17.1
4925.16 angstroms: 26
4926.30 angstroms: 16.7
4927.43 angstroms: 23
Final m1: 1.91 angstroms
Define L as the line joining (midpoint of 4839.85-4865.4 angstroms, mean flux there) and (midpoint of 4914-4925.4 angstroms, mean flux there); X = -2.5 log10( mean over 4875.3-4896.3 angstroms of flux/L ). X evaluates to -0.07 mag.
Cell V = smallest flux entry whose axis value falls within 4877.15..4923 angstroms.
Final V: 15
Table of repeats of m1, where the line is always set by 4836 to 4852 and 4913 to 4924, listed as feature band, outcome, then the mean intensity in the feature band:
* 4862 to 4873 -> 1.4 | 16.5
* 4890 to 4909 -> -2.8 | 21.3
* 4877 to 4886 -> -0.7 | 20.3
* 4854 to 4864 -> 0.6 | 17.8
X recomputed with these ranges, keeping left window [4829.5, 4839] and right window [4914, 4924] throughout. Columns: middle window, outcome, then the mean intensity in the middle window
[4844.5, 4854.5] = 0.03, 19.2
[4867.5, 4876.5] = 0.10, 17.5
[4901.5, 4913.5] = -0.16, 20.9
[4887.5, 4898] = -0.09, 20.2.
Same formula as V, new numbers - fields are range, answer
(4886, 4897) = 16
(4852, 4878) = 12.7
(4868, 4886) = 12.8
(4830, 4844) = 15.7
